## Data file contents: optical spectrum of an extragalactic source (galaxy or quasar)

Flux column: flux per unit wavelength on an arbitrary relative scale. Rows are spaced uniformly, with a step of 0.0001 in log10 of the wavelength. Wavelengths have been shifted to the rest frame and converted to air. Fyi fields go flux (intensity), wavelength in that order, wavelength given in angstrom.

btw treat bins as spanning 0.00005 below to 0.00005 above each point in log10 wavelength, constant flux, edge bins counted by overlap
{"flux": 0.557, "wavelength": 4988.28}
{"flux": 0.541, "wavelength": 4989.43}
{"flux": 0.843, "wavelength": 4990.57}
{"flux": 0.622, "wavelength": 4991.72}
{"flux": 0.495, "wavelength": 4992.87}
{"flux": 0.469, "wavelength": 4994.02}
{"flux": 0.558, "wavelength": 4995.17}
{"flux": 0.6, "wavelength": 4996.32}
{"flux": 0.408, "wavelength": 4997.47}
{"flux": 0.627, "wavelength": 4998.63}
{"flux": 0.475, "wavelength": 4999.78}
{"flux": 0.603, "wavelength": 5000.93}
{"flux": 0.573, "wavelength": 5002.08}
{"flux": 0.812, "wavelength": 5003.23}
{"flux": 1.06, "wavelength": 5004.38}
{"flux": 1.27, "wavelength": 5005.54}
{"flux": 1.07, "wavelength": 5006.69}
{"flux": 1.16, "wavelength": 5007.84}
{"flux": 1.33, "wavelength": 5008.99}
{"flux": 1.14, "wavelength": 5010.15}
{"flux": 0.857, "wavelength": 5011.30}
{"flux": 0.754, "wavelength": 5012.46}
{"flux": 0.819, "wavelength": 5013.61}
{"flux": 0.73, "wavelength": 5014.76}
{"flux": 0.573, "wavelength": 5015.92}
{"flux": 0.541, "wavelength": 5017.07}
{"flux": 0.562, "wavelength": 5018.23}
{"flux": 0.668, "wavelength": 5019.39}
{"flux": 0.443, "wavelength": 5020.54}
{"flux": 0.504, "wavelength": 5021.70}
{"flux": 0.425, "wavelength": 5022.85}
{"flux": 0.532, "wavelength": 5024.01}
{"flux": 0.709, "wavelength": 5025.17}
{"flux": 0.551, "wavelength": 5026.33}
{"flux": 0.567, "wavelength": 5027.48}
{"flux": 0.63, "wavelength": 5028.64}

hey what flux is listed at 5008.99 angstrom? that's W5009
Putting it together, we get 1.33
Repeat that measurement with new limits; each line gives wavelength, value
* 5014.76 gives 0.73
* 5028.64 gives 0.63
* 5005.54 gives 1.27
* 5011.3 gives 0.857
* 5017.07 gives 0.541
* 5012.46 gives 0.754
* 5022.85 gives 0.425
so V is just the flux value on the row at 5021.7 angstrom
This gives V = 0.504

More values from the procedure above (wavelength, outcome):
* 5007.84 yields 1.16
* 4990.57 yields 0.843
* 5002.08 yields 0.573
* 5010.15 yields 1.14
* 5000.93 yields 0.603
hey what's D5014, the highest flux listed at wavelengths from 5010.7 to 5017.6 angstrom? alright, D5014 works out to 0.857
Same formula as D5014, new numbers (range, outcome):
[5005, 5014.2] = 1.33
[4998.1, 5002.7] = 0.627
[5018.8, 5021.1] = 0.668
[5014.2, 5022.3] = 0.73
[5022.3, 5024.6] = 0.532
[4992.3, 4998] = 0.6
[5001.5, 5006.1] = 1.27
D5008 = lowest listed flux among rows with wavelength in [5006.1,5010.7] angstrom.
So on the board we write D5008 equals 1.07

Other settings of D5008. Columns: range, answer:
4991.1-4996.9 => 0.469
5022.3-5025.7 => 0.425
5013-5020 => 0.541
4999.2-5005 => 0.475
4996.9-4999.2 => 0.408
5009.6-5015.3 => 0.73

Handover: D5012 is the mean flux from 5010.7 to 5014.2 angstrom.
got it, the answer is 0.814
